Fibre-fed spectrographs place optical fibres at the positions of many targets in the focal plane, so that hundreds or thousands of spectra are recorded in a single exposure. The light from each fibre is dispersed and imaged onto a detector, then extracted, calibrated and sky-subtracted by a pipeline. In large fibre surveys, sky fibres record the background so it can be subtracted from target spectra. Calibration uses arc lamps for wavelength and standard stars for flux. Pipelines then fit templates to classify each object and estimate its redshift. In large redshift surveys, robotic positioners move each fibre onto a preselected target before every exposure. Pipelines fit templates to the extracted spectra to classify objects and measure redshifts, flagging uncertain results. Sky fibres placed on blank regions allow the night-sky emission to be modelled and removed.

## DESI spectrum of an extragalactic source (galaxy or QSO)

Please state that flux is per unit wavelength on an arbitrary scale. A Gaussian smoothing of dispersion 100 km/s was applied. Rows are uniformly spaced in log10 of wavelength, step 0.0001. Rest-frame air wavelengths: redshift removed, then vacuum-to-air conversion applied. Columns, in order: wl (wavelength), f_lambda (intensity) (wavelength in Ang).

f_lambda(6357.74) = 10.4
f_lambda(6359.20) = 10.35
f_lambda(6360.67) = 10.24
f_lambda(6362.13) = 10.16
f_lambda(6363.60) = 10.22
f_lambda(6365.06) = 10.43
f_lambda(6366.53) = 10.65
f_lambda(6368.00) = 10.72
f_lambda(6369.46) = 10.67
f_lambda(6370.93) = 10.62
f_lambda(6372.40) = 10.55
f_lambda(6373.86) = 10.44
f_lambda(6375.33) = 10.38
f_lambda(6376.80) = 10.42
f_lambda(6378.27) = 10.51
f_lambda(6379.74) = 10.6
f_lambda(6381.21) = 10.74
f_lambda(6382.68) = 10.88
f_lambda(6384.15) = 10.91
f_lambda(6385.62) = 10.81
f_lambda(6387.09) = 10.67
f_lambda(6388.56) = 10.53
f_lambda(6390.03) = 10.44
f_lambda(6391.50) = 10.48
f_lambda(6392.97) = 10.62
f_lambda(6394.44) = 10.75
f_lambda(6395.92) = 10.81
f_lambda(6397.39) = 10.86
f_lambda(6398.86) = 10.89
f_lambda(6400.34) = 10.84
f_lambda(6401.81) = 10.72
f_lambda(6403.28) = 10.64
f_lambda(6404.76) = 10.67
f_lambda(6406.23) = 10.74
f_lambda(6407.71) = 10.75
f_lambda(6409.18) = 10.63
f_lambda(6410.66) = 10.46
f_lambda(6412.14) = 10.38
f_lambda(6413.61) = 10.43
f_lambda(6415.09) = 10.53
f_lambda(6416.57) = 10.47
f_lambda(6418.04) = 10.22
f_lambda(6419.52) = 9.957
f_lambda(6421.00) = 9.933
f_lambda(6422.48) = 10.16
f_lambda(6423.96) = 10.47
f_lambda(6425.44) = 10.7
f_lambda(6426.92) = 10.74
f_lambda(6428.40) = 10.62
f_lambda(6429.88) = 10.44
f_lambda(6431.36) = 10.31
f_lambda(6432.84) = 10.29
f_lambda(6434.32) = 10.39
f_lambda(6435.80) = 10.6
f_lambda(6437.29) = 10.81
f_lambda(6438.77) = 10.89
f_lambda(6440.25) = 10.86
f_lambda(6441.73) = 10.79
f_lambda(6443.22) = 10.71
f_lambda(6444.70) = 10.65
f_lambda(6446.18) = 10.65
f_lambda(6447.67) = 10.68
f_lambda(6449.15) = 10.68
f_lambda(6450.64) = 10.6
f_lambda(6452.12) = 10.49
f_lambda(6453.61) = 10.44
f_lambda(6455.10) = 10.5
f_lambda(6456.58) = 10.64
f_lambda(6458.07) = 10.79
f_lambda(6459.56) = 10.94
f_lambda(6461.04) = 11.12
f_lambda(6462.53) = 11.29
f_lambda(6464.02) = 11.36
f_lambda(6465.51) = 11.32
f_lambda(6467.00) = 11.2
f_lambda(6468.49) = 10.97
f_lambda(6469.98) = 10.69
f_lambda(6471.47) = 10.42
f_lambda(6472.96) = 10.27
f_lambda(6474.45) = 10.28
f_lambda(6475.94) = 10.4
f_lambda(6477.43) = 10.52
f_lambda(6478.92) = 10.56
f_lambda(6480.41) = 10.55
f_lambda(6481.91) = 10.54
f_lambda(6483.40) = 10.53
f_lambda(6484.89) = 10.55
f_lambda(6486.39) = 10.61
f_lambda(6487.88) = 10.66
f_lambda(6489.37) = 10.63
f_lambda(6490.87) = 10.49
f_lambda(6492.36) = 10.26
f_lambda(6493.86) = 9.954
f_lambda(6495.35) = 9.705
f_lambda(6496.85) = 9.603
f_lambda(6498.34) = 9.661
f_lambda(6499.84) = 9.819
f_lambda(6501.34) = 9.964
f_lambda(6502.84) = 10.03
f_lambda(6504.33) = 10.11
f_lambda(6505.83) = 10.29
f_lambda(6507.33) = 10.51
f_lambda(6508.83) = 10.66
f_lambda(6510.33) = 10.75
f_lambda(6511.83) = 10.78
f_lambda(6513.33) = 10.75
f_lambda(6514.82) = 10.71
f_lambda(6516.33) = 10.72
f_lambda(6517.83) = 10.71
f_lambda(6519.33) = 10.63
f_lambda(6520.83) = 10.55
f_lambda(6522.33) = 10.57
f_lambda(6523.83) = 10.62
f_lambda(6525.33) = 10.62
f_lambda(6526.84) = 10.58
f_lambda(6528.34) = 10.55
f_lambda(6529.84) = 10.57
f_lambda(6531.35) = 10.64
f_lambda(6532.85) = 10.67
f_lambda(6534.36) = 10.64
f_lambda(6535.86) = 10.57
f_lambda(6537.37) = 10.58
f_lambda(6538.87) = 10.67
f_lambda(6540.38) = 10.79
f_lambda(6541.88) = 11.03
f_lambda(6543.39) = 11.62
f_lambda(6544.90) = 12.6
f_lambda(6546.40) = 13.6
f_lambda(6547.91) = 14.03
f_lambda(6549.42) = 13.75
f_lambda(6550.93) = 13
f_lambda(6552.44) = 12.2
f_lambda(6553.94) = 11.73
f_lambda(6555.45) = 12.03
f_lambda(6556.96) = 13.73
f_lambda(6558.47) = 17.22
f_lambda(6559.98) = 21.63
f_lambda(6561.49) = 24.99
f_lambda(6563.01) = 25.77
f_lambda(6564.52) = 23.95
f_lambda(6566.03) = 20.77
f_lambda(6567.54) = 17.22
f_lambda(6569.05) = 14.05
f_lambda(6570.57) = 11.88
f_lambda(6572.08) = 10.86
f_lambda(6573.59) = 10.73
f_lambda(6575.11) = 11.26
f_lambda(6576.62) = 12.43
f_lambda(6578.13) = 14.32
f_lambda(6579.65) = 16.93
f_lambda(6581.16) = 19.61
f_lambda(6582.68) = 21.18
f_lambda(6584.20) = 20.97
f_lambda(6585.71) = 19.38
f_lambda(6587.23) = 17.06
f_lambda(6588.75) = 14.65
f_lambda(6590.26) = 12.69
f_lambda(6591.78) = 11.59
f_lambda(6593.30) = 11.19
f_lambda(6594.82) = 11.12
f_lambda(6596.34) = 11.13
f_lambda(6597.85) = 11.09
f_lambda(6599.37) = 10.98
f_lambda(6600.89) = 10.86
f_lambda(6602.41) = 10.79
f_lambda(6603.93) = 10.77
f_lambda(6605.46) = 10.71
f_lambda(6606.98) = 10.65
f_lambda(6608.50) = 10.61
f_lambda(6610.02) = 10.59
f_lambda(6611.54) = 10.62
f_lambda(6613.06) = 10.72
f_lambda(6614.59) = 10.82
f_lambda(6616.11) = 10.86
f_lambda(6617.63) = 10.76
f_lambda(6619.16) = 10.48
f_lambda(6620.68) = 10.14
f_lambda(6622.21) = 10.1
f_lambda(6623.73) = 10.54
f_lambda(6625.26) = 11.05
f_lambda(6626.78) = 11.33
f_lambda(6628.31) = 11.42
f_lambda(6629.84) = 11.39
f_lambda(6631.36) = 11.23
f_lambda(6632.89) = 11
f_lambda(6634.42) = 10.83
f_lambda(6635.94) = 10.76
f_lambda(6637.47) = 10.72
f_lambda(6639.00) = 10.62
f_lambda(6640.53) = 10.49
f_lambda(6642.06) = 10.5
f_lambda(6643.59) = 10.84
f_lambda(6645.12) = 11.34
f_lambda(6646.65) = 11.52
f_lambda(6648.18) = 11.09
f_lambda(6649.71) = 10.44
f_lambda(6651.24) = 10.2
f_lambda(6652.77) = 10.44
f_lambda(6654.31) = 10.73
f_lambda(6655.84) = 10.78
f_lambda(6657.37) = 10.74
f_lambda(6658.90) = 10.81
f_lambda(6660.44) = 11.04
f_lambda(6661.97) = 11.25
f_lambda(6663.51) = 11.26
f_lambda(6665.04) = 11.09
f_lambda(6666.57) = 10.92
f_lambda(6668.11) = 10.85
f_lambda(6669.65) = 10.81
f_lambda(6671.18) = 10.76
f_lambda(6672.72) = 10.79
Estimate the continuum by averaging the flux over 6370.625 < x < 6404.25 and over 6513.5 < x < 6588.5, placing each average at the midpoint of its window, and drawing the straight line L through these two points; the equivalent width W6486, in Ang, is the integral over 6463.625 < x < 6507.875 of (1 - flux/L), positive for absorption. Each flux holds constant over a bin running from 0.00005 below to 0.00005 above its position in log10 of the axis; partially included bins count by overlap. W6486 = 7.7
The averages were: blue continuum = 10.7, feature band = 10.4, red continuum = 13.9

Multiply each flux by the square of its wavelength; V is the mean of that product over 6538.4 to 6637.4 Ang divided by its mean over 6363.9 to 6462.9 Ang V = 1.32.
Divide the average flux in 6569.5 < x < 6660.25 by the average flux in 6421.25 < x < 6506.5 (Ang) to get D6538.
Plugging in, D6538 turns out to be 1.13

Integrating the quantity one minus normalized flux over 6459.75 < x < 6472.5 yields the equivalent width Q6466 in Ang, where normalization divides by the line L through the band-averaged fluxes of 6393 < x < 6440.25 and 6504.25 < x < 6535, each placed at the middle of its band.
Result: -0.5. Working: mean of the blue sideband 10.6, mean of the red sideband 10.6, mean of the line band 11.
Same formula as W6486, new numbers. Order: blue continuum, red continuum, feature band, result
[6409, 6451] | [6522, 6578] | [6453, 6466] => 0.4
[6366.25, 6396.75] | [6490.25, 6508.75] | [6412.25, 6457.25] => -0.7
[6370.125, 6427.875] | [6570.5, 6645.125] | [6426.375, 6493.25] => 2.2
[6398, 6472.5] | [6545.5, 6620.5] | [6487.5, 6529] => 6.5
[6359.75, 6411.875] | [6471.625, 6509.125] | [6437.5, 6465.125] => -1.0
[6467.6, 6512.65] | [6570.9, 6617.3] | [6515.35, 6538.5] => 1.3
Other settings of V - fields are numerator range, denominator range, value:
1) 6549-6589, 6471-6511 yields 1.64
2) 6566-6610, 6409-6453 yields 1.35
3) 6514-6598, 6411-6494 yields 1.34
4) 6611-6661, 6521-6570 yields 0.80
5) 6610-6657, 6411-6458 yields 1.09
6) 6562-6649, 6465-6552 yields 1.22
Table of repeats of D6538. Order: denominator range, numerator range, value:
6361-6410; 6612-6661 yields 1.02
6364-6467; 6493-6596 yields 1.23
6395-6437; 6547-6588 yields 1.56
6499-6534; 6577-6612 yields 1.28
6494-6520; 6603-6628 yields 1.04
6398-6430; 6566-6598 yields 1.39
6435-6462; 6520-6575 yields 1.26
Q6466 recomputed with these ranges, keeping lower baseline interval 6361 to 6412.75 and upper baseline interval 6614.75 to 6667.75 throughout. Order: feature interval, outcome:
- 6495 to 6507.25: 0.89 Ang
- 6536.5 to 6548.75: -1.27 Ang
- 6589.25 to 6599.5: -0.67 Ang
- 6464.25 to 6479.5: 0.01 Ang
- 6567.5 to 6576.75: -1.29 Ang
